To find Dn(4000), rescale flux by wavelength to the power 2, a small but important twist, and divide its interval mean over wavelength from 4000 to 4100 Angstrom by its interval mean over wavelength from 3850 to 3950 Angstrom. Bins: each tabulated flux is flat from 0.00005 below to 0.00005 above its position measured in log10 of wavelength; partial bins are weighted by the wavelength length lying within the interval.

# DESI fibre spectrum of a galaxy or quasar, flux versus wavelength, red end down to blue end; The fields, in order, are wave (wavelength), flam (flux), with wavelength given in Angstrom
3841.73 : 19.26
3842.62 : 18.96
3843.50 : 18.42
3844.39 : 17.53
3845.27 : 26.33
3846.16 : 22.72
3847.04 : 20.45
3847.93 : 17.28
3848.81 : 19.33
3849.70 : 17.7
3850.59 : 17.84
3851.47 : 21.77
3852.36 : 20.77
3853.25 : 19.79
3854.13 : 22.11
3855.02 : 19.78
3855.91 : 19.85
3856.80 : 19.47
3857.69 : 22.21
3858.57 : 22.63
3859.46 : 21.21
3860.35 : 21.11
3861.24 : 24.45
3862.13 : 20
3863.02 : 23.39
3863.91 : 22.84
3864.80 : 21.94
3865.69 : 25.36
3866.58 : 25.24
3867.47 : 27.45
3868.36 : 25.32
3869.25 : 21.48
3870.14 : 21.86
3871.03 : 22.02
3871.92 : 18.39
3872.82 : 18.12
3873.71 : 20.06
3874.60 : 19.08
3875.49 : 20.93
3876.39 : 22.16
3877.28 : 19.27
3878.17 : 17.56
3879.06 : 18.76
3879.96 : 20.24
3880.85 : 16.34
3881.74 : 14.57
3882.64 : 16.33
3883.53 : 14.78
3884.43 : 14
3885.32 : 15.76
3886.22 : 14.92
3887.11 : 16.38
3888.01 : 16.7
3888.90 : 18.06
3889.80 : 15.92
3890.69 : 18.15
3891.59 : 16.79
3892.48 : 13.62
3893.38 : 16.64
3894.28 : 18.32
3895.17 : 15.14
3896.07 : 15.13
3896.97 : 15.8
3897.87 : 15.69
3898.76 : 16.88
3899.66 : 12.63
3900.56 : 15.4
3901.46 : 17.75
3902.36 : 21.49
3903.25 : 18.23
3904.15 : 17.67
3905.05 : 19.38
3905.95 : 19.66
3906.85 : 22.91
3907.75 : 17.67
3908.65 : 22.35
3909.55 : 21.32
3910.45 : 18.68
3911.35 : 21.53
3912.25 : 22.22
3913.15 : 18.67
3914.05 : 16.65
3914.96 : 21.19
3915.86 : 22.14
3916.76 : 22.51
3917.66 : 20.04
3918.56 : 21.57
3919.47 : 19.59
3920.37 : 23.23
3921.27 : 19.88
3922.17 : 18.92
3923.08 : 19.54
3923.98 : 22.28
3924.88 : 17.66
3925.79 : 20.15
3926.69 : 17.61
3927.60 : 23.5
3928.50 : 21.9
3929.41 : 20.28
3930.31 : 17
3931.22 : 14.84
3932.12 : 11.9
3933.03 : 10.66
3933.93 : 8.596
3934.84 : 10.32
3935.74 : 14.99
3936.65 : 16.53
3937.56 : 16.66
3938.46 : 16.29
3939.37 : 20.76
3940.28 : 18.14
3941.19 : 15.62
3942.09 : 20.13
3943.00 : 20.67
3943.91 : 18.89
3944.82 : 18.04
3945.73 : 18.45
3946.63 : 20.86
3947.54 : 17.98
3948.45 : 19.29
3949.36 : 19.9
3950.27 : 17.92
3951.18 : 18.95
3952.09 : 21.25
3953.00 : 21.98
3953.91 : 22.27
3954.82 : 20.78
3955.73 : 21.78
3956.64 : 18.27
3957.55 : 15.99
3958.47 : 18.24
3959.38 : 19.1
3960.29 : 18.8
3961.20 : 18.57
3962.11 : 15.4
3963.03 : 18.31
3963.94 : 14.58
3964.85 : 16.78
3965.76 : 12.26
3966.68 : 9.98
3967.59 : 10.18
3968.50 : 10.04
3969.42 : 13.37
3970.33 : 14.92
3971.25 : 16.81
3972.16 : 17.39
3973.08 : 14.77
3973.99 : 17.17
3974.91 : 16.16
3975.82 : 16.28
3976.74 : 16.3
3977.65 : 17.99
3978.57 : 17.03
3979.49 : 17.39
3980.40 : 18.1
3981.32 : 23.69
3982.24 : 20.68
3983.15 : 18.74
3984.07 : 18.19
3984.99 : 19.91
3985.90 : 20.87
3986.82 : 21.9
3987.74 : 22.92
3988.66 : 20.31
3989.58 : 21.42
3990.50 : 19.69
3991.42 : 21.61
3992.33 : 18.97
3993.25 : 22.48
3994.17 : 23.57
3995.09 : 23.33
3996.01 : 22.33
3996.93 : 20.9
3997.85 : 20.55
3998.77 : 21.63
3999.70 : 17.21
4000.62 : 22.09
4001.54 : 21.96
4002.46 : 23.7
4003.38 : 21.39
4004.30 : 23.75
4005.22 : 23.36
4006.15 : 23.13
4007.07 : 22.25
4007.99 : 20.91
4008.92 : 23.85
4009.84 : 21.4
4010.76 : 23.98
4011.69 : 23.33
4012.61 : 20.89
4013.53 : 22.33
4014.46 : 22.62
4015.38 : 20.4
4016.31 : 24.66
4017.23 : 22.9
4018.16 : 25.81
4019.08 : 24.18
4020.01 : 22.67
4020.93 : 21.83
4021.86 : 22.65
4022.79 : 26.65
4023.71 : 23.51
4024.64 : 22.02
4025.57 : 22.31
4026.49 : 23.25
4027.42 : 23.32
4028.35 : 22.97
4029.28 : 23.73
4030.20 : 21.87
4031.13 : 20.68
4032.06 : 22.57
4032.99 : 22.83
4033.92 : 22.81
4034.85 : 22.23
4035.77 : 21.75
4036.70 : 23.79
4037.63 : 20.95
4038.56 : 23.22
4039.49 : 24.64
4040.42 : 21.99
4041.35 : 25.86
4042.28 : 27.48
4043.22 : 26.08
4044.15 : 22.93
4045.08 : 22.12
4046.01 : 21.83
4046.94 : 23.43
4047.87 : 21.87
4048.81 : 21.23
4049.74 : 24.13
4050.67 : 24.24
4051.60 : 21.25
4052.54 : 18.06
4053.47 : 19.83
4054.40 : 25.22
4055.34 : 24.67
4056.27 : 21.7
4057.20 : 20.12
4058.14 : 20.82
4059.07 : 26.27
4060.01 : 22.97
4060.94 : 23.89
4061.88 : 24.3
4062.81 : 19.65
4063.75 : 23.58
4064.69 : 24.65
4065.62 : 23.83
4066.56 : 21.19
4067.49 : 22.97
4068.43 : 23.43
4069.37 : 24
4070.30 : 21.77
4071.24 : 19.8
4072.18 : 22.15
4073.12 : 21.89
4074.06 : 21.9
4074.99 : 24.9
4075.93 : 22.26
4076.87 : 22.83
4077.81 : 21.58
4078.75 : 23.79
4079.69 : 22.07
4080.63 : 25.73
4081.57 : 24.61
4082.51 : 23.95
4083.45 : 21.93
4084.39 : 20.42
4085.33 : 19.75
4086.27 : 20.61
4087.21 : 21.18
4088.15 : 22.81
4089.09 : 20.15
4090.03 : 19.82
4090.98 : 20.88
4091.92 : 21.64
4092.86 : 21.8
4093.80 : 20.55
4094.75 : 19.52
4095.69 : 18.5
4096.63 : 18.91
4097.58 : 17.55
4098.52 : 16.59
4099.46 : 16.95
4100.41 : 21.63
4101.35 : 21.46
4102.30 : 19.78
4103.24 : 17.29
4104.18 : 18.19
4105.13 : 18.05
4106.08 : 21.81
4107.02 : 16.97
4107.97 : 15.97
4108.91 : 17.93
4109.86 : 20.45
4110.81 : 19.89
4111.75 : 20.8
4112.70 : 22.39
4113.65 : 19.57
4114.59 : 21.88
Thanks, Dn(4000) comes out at 1.3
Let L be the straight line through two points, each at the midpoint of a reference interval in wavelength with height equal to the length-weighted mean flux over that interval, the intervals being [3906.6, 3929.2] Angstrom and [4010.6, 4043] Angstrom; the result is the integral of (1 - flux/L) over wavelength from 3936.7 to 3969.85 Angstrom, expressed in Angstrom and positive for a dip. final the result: 5.7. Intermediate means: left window 20.5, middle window 17.7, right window 23.1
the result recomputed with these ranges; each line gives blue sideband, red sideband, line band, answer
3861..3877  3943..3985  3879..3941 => 7.28 Angstrom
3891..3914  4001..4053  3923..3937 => 1.78 Angstrom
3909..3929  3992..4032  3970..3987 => 2.89 Angstrom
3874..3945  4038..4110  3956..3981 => 4.27 Angstrom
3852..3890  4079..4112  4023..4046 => -3.42 Angstrom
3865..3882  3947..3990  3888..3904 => 2.82 Angstrom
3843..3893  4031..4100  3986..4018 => -0.94 Angstrom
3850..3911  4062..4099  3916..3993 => 7.65 Angstrom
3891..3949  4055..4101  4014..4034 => -2.37 Angstrom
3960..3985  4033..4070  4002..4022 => -3.24 Angstrom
